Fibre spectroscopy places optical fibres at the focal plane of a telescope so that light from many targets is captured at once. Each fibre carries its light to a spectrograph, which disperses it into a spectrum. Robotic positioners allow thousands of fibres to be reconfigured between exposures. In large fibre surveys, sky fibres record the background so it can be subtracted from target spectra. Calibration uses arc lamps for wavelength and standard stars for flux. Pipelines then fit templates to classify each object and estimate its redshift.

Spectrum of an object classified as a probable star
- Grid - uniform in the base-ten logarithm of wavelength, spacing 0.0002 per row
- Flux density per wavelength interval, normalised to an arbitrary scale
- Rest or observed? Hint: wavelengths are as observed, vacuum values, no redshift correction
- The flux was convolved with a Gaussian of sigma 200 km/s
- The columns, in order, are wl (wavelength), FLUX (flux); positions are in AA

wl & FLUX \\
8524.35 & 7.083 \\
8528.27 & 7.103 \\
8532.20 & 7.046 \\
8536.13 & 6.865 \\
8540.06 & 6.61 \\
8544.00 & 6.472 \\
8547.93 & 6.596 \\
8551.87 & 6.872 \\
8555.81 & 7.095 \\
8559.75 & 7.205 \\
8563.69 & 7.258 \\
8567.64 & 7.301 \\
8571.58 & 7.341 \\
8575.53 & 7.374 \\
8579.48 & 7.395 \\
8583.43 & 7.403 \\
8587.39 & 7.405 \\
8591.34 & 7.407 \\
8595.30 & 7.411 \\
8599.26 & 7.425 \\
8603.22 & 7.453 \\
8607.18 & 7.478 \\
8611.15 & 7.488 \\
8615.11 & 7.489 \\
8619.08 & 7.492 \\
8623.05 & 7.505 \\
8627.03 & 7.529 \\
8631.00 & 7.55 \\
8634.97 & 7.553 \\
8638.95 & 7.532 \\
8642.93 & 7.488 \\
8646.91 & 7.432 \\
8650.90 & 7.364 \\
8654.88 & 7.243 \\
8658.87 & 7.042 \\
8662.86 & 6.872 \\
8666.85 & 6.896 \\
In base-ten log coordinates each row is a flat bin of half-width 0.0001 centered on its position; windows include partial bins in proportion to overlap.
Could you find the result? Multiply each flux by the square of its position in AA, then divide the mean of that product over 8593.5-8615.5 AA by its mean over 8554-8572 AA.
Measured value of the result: 1.04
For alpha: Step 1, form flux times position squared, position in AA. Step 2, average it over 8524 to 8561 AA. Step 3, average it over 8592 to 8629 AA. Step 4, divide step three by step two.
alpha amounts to 1.10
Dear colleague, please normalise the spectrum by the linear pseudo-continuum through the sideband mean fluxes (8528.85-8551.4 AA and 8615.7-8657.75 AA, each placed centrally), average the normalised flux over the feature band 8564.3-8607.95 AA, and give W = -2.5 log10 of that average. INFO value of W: -0.05 mag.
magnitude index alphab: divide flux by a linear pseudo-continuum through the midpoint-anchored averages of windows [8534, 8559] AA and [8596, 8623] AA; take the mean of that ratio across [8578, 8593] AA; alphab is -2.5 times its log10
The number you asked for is -0.03 mag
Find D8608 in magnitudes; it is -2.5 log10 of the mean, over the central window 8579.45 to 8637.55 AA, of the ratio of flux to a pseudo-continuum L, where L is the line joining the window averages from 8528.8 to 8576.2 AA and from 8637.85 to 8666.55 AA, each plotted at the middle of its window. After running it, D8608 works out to -0.05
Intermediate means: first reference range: 7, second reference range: 7.25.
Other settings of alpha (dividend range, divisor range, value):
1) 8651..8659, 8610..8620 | 0.97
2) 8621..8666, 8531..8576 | 1.07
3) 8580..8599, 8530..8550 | 1.11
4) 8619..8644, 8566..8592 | 1.03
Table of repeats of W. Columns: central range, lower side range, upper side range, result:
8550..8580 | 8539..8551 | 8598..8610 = -0.053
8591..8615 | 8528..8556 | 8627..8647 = -0.028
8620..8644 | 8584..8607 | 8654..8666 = -0.049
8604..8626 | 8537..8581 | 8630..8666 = -0.040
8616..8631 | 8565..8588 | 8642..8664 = -0.033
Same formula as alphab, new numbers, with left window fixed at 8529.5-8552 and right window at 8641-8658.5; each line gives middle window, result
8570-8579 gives -0.07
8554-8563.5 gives -0.05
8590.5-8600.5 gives -0.05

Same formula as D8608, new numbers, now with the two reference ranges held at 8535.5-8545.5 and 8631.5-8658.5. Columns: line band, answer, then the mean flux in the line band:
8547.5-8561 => -0.037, 6.97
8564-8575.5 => -0.073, 7.32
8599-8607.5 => -0.053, 7.46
